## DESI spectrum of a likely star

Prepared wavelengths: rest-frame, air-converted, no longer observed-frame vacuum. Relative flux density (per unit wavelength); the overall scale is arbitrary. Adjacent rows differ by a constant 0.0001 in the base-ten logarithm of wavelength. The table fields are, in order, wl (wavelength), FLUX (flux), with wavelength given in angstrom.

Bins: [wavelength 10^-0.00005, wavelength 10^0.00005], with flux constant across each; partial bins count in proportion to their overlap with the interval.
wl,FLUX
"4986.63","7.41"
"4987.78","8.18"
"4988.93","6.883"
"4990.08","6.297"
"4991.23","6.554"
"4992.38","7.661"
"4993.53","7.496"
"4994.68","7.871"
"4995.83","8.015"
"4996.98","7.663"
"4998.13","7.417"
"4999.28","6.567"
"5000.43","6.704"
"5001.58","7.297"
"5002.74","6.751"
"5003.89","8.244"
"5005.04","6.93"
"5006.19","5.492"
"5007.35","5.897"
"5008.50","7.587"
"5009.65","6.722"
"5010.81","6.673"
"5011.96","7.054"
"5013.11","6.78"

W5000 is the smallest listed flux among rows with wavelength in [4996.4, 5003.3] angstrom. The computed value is 6.567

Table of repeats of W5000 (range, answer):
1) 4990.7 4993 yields 6.554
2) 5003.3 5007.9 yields 5.492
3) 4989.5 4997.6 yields 6.297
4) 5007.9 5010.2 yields 6.722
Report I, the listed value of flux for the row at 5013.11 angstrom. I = 6.78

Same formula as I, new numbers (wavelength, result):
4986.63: 7.41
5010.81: 6.673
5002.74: 6.751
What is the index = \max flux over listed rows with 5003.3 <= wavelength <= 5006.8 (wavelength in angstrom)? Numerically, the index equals 8.244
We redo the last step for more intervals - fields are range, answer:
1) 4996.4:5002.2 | 7.663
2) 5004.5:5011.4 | 7.587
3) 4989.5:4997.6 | 8.015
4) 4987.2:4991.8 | 8.18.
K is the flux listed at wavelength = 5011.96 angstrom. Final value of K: 7.054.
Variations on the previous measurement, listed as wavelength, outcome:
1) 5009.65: 6.722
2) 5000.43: 6.704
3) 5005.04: 6.93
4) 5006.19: 5.492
